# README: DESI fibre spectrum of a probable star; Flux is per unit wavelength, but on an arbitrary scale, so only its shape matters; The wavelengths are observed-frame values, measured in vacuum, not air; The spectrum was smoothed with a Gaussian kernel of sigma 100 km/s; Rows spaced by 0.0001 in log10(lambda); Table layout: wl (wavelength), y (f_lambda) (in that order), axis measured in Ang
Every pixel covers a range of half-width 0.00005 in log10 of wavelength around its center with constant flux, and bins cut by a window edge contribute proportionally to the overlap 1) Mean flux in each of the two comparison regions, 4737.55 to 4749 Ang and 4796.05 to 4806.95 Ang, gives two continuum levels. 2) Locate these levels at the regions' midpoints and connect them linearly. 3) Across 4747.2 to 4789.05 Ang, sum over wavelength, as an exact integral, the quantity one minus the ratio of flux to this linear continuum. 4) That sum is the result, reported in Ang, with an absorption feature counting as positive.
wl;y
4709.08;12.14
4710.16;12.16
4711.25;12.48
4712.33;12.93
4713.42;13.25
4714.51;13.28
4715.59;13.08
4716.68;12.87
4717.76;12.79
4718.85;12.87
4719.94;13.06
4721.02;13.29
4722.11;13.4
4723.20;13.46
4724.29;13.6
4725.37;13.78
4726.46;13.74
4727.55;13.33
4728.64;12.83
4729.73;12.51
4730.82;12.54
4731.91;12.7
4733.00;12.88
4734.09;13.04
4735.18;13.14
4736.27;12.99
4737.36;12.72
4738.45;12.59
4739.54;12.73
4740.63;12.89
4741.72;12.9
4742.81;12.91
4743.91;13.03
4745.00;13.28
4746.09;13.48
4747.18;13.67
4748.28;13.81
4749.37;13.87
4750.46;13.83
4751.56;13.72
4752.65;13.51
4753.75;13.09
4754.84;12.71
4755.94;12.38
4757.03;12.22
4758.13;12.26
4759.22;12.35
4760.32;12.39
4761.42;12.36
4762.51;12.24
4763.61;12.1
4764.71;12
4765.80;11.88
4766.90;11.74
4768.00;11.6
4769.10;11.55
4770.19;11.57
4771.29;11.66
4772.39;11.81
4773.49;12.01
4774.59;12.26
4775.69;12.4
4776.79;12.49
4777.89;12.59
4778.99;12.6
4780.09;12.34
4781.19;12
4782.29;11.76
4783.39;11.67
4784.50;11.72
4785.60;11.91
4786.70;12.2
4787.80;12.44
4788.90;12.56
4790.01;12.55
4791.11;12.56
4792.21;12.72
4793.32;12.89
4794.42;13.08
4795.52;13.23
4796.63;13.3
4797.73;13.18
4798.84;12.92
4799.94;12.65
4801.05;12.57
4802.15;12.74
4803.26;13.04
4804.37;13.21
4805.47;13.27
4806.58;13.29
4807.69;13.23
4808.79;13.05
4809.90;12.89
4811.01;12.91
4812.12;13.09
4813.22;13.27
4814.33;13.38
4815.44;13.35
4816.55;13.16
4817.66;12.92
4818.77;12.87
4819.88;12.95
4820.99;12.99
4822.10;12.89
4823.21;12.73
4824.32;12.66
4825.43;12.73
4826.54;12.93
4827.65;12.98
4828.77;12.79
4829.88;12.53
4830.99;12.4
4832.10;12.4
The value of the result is 2.3 Ang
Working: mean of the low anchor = 13.1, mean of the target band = 12.4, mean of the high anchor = 13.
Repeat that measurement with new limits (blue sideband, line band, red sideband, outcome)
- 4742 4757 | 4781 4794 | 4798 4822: 0.9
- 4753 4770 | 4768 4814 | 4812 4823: 0.4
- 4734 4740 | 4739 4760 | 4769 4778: -0.8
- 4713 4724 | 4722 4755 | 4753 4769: -1.2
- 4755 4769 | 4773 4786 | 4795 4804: 0.4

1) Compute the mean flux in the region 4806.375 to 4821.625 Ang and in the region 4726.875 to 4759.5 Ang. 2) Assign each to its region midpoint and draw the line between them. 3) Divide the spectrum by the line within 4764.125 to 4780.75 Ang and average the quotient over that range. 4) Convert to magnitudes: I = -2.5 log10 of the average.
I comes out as 0.087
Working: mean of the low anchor 13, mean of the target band 12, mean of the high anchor 13.1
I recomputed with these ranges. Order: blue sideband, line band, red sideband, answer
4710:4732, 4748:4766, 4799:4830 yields 0.02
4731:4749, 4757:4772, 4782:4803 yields 0.07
